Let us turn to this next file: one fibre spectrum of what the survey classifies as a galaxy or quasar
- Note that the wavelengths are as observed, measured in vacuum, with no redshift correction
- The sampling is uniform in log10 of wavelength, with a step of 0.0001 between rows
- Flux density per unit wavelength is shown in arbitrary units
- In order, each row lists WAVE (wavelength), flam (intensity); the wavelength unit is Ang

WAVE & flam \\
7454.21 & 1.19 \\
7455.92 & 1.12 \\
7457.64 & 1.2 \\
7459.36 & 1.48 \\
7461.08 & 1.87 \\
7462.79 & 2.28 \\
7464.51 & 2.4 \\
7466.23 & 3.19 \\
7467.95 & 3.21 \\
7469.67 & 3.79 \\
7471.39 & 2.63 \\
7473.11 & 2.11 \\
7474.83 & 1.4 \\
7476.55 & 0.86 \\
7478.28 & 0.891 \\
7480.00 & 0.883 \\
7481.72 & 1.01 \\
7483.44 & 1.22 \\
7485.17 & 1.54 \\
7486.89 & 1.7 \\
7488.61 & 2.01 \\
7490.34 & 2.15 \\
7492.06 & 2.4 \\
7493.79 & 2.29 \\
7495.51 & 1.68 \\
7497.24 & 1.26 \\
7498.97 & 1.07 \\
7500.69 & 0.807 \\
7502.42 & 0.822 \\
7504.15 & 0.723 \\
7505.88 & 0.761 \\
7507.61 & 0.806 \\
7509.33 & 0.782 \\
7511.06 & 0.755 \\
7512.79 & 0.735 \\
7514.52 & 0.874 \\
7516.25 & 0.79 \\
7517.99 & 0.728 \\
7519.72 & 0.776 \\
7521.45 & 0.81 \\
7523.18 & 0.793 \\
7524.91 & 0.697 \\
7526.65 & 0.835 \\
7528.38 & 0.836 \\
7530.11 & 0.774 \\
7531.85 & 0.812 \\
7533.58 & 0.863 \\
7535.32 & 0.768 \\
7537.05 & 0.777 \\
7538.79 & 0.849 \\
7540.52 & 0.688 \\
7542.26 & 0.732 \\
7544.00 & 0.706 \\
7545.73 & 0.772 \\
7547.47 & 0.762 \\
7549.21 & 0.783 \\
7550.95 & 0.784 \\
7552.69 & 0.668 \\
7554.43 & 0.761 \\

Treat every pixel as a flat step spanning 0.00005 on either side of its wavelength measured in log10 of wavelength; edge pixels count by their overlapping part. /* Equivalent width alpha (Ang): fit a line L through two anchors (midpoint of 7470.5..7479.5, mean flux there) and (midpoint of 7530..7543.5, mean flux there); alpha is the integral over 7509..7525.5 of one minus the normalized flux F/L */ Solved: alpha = 4.00 Ang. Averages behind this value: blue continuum 1.56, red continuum 0.781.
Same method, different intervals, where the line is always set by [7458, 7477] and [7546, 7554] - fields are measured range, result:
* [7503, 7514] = 5.5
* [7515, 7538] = 7.5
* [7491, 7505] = 2.9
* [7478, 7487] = 3.7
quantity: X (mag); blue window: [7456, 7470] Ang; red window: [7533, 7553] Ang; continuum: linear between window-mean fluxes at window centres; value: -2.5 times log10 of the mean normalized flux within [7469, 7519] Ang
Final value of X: 0.28 mag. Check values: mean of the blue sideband 2.3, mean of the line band 1.35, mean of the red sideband 0.764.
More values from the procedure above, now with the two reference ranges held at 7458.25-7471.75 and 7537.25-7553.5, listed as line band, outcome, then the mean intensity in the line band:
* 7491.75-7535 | 0.48 mag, 0.958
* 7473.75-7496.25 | 0.32 mag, 1.55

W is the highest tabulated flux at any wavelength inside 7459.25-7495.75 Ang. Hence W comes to 3.79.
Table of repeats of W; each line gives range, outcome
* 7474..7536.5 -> 2.4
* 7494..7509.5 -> 1.68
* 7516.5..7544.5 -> 0.863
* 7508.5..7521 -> 0.874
